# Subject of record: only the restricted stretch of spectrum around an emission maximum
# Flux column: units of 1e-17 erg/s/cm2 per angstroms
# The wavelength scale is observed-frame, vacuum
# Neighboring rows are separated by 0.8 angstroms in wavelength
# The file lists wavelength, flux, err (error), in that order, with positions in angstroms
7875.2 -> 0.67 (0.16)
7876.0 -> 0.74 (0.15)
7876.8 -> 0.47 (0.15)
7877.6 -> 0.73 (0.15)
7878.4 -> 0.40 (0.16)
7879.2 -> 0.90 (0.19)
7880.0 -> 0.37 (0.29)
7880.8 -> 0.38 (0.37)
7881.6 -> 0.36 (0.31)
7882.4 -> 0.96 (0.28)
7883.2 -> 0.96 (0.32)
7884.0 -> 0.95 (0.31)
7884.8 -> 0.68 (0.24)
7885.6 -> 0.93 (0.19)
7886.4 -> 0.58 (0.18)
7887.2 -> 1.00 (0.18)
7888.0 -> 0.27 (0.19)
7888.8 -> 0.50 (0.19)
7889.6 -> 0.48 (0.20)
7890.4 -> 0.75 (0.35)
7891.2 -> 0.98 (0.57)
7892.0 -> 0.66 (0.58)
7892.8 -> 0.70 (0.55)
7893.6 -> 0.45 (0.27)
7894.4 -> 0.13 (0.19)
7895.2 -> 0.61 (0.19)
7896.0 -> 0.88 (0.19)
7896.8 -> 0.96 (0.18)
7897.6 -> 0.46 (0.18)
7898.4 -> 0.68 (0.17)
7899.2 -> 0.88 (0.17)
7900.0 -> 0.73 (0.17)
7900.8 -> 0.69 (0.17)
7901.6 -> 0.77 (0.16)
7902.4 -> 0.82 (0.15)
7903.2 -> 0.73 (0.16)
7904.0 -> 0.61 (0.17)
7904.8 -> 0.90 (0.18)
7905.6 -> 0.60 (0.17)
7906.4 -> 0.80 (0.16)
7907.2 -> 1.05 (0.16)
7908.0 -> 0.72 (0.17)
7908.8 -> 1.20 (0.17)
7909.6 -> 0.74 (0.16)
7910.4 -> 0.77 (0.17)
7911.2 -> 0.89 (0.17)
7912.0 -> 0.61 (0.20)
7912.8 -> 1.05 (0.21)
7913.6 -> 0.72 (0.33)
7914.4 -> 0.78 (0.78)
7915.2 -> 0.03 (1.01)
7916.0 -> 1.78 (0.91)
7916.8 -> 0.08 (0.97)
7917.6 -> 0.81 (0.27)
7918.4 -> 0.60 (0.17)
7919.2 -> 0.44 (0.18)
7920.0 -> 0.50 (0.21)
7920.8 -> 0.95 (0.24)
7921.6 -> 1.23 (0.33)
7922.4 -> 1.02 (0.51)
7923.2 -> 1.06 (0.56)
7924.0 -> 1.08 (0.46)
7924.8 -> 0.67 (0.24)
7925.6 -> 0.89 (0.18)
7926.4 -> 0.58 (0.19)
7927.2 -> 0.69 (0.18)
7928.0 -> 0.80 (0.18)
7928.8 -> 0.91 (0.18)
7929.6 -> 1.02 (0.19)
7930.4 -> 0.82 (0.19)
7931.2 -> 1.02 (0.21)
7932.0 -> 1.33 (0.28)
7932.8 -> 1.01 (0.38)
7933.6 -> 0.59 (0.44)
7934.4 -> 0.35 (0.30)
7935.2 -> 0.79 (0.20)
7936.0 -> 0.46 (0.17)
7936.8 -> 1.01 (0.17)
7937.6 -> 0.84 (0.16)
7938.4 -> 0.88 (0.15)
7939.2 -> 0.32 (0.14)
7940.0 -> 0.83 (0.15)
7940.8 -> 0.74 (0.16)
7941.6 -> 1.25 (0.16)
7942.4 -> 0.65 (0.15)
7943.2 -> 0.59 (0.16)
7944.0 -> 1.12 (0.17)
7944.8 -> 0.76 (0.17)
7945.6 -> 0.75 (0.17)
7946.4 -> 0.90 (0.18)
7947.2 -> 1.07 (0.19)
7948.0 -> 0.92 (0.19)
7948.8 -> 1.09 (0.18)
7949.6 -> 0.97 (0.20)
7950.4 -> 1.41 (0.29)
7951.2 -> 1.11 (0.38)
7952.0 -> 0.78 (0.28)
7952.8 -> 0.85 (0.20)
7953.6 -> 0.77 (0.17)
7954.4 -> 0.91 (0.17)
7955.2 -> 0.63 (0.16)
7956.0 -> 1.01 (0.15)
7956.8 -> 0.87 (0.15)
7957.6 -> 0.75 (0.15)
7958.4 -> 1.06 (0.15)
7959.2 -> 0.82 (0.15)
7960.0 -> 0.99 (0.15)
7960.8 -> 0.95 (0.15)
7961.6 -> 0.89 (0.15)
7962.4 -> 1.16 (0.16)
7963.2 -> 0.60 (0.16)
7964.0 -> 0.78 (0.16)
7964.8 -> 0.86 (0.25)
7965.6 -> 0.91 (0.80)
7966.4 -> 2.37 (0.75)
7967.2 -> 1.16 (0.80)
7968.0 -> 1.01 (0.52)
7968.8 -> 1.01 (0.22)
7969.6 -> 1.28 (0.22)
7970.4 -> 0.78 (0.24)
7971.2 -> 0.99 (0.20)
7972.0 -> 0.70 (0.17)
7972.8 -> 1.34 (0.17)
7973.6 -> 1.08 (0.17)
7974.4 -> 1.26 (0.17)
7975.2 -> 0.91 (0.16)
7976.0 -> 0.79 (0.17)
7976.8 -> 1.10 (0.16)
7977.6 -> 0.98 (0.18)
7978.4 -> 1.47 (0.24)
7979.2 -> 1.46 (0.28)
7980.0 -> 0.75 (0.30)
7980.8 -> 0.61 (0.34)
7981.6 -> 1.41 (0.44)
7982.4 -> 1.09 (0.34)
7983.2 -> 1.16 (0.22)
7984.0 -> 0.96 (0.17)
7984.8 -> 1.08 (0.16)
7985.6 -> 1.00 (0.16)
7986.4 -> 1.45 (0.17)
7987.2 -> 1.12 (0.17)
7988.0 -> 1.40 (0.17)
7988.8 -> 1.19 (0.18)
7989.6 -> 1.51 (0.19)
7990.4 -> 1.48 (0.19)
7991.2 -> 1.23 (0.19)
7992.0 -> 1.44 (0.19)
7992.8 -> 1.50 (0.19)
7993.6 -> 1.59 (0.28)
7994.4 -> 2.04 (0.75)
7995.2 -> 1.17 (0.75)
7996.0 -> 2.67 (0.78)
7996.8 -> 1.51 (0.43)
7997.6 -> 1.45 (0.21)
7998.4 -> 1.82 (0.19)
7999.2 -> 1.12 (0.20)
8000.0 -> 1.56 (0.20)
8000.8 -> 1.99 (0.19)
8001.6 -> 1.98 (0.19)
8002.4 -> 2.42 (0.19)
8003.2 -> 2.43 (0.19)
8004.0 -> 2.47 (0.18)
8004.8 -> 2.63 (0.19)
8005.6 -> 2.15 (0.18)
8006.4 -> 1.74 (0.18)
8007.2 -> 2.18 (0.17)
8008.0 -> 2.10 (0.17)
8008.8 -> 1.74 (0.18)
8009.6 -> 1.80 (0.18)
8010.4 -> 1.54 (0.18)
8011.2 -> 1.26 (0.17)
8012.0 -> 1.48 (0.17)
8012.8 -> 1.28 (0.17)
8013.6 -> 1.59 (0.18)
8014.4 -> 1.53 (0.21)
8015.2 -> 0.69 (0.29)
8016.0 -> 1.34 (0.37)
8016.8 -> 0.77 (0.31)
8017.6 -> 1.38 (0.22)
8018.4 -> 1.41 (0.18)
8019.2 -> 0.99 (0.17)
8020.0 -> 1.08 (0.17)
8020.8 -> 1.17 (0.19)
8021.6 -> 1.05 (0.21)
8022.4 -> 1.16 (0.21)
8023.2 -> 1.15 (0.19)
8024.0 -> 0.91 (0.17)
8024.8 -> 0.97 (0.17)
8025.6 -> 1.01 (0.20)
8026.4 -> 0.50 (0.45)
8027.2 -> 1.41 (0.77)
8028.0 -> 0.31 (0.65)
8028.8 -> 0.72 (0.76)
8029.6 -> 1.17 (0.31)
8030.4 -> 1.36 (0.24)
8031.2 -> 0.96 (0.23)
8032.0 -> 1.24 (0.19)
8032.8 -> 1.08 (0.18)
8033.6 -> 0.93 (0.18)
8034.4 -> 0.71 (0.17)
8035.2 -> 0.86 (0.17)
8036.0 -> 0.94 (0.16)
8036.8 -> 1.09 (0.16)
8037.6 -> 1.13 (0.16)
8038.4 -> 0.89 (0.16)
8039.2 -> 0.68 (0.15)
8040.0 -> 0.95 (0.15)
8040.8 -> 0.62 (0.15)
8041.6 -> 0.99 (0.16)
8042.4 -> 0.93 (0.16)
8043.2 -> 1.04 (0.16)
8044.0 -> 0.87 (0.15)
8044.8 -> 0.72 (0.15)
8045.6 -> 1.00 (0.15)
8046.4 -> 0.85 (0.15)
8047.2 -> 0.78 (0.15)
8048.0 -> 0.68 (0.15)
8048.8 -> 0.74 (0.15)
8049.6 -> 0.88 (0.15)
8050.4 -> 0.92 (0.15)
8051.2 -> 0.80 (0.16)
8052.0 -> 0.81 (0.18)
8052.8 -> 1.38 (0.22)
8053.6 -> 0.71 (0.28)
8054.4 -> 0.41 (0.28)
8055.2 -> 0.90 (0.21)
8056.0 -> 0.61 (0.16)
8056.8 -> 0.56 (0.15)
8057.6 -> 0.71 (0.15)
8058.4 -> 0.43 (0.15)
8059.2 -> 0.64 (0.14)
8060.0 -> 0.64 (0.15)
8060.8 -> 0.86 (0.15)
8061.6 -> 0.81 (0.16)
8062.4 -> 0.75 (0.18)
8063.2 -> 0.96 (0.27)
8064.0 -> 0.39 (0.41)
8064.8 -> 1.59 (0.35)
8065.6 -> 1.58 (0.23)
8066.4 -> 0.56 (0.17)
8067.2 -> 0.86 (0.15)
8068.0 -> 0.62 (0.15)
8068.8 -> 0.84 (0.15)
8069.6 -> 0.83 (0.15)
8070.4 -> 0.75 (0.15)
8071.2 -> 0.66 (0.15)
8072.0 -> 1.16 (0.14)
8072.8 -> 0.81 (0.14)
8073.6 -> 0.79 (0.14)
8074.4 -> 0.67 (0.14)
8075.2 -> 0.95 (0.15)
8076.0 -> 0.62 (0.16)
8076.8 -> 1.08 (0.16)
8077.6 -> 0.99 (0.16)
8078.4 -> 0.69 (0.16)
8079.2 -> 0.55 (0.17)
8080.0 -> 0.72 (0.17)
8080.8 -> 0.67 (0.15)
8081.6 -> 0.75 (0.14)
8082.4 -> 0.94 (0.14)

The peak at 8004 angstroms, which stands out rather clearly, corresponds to H-beta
